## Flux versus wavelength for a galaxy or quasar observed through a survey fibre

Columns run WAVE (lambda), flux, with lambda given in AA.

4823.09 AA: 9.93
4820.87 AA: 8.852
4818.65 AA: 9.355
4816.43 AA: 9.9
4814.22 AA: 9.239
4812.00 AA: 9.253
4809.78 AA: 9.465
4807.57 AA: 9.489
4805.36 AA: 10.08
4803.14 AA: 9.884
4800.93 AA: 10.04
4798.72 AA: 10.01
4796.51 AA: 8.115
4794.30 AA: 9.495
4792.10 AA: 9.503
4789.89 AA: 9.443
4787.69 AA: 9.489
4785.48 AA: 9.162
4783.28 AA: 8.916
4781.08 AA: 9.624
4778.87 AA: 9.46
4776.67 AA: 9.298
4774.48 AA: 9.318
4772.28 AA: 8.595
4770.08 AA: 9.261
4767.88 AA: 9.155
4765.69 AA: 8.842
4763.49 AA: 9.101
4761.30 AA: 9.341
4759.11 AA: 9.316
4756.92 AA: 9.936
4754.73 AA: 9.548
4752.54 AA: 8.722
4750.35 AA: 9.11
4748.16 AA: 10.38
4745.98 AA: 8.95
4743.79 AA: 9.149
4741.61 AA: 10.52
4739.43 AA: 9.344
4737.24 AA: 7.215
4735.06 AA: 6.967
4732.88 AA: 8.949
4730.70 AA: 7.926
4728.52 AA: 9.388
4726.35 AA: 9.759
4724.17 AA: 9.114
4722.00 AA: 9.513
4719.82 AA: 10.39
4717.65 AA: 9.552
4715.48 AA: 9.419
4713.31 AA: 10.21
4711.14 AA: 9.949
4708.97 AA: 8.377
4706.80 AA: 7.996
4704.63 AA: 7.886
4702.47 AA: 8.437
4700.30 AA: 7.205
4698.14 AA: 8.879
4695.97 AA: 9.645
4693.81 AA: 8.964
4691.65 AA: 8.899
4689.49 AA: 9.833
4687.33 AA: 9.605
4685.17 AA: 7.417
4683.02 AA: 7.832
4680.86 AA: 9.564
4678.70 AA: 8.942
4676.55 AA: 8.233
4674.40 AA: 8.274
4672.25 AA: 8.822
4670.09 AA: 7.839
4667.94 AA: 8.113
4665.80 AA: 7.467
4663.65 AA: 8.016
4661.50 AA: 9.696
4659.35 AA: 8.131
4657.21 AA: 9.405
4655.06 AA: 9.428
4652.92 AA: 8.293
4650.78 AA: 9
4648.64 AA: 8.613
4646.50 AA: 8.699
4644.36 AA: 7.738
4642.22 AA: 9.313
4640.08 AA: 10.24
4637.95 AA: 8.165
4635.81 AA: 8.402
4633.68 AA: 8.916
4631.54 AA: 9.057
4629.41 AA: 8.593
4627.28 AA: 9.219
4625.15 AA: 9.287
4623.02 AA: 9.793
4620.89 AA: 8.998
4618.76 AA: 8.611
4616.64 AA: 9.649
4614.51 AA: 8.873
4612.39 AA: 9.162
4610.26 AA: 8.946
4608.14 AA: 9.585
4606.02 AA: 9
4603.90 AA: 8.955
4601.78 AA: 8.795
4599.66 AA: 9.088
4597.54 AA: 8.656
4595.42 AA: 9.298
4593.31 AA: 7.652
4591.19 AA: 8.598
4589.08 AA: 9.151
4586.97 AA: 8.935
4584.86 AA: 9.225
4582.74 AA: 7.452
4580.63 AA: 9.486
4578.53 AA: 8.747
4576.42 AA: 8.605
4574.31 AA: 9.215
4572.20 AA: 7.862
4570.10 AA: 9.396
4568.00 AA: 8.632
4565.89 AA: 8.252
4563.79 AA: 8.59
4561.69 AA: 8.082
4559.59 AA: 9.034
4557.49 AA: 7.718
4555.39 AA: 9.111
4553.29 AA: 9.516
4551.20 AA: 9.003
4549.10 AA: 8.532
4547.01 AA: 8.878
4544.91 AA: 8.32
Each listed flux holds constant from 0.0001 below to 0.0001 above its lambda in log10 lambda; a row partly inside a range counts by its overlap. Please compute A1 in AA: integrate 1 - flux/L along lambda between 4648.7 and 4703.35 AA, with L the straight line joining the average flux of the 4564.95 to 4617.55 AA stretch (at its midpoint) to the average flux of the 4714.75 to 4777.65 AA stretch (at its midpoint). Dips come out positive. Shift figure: 2.4 AA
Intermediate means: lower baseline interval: 8.85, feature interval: 8.64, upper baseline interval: 9.17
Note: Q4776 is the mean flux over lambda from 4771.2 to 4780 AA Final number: 9.17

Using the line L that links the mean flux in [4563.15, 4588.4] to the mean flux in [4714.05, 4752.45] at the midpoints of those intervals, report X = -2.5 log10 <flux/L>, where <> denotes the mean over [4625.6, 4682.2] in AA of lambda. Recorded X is 0.03 mag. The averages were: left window 8.71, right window 9.15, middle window 8.7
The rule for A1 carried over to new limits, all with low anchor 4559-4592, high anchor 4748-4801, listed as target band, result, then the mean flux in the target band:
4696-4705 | 0.8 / 8.3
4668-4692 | 1.0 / 8.63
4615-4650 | -0.3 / 8.95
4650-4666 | 0.4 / 8.74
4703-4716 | 0.2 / 8.93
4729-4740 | 1.3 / 8.09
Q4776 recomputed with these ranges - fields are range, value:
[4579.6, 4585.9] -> 8.7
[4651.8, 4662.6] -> 8.99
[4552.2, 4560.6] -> 8.85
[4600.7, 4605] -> 8.88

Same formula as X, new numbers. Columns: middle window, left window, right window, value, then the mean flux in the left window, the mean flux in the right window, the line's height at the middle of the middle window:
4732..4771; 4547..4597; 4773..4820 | 0.023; 8.7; 9.45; 9.3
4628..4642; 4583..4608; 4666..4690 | -0.031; 8.83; 8.52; 8.68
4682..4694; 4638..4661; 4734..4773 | 0.025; 8.88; 9.09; 8.95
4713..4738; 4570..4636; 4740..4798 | 0.021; 8.91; 9.3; 9.2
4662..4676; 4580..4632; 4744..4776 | 0.116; 8.96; 9.25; 9.08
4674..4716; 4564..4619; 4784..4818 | 0.047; 8.84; 9.5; 9.16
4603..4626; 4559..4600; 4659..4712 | -0.064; 8.69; 8.56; 8.65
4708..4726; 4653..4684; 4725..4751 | -0.087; 8.55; 8.97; 8.84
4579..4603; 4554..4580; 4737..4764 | -0.004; 8.63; 9.35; 8.72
